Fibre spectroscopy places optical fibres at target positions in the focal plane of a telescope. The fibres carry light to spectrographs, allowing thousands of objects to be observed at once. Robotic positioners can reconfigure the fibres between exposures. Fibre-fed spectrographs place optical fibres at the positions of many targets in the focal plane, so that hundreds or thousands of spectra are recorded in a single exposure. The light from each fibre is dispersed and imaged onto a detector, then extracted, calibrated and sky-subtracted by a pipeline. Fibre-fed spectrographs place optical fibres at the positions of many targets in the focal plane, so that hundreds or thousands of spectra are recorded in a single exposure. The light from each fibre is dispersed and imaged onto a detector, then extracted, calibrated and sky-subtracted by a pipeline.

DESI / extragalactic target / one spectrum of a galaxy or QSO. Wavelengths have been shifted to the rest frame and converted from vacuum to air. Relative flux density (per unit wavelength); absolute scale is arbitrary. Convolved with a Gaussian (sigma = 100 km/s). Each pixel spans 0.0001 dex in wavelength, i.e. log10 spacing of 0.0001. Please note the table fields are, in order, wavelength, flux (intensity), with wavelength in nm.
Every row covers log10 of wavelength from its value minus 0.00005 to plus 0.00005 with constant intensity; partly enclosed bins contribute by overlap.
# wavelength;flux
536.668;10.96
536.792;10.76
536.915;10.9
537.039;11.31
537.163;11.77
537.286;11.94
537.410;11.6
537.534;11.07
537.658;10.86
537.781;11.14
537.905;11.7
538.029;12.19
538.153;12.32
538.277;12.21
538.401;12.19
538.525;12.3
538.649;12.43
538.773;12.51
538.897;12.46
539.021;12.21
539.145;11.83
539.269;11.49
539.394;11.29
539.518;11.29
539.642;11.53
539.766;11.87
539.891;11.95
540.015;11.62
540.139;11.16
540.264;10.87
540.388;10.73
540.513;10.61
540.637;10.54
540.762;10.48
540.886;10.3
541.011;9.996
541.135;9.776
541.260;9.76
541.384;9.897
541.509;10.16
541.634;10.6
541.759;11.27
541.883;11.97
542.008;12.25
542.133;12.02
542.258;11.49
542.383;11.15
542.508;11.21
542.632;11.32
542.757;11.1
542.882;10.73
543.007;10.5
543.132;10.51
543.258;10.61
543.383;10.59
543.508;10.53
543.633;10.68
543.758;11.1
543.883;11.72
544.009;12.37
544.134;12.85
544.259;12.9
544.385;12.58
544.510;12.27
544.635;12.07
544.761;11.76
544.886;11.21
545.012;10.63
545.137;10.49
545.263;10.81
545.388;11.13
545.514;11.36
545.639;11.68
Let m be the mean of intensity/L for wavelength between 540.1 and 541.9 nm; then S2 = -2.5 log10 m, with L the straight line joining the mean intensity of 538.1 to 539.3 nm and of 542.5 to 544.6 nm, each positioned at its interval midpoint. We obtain 0.13 mag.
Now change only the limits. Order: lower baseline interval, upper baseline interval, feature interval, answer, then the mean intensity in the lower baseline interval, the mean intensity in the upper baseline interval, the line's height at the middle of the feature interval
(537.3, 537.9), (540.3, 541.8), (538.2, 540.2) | -0.10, 11.3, 10.3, 10.8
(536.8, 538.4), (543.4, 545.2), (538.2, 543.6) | 0.04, 11.6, 11.6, 11.6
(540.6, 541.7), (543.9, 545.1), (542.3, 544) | 0.03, 10.2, 12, 11.3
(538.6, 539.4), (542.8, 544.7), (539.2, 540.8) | 0.07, 12.1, 11.5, 11.9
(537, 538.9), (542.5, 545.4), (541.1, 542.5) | 0.05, 11.9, 11.3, 11.5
